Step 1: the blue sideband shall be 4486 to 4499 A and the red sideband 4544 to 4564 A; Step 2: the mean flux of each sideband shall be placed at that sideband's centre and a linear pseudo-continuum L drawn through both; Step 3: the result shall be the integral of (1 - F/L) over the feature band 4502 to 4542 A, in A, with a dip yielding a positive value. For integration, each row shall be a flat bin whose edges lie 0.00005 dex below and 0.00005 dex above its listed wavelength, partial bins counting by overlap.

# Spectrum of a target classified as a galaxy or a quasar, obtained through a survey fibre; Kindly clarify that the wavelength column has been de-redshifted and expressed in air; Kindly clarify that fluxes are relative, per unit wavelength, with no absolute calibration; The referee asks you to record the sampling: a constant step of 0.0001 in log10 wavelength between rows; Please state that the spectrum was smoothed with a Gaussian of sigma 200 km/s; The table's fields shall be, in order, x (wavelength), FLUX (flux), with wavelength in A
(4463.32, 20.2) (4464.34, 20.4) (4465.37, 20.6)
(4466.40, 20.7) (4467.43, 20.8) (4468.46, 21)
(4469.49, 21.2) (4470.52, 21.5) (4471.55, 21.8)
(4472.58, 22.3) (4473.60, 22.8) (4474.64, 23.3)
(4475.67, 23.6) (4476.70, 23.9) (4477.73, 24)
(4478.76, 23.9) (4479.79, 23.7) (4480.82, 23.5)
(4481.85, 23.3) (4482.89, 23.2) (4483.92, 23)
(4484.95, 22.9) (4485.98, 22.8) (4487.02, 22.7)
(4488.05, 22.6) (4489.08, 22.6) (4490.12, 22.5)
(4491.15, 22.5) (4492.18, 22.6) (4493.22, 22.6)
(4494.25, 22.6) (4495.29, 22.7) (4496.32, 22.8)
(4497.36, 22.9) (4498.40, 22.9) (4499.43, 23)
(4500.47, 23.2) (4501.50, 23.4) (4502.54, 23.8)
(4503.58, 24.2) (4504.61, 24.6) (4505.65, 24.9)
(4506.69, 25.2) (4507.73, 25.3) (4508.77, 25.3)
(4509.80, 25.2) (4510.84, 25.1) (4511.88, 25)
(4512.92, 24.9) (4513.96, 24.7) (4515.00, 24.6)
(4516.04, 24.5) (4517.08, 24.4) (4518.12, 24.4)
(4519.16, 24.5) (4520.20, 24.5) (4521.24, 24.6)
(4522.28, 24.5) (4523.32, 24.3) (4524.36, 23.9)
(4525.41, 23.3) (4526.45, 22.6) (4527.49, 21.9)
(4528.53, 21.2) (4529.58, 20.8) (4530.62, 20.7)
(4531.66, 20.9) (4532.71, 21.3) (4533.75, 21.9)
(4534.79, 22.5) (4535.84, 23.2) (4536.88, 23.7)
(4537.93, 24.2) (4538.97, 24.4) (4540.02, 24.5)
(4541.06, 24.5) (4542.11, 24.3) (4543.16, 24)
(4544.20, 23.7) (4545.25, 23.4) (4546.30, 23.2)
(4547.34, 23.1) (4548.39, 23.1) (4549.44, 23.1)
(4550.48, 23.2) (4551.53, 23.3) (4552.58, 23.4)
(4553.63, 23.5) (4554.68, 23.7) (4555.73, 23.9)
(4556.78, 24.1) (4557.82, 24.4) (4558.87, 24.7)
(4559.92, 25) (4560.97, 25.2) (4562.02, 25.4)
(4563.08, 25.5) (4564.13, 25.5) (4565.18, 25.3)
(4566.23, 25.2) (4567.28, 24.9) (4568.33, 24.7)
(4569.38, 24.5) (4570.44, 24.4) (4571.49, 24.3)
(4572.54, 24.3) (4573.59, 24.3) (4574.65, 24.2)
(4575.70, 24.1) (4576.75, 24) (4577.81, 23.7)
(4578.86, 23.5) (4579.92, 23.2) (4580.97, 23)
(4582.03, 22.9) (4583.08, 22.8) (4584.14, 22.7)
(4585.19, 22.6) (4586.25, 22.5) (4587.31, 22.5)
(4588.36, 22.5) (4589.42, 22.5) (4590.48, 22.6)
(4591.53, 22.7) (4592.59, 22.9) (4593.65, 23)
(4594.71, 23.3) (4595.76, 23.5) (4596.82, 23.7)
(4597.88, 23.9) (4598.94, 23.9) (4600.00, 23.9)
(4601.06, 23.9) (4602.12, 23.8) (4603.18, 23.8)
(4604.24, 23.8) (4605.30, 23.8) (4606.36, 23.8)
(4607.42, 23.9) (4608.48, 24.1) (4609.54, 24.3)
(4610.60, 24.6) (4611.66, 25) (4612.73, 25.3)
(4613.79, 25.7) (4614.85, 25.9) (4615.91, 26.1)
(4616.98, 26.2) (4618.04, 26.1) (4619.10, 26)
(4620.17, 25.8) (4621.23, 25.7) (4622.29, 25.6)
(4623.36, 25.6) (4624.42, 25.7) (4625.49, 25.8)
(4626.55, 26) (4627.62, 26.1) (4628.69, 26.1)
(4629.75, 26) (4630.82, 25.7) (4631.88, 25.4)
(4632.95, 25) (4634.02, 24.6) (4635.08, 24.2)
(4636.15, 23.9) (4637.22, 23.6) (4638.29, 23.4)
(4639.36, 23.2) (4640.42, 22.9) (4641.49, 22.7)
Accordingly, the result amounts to -0.9 A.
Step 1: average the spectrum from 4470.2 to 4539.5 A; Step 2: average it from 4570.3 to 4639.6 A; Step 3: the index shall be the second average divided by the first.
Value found 1.04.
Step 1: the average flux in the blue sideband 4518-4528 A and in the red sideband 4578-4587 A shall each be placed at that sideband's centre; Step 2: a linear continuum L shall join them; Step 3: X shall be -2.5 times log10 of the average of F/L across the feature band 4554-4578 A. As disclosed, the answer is -0.06 mag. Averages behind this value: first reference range 23.8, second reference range 22.9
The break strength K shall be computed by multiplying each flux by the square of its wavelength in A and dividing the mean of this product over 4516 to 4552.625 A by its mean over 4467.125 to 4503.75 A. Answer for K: 1.04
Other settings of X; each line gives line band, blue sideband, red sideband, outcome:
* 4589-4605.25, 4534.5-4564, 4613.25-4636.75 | 0.07 mag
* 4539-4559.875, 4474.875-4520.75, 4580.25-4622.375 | 0.00 mag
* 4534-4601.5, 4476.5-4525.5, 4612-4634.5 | 0.05 mag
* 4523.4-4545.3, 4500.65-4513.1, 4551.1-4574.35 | 0.08 mag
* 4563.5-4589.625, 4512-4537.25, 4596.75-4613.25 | 0.00 mag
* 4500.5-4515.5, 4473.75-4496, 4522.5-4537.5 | -0.09 mag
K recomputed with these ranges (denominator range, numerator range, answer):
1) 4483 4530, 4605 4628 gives 1.13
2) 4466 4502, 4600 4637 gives 1.17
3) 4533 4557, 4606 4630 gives 1.12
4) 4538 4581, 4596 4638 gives 1.06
